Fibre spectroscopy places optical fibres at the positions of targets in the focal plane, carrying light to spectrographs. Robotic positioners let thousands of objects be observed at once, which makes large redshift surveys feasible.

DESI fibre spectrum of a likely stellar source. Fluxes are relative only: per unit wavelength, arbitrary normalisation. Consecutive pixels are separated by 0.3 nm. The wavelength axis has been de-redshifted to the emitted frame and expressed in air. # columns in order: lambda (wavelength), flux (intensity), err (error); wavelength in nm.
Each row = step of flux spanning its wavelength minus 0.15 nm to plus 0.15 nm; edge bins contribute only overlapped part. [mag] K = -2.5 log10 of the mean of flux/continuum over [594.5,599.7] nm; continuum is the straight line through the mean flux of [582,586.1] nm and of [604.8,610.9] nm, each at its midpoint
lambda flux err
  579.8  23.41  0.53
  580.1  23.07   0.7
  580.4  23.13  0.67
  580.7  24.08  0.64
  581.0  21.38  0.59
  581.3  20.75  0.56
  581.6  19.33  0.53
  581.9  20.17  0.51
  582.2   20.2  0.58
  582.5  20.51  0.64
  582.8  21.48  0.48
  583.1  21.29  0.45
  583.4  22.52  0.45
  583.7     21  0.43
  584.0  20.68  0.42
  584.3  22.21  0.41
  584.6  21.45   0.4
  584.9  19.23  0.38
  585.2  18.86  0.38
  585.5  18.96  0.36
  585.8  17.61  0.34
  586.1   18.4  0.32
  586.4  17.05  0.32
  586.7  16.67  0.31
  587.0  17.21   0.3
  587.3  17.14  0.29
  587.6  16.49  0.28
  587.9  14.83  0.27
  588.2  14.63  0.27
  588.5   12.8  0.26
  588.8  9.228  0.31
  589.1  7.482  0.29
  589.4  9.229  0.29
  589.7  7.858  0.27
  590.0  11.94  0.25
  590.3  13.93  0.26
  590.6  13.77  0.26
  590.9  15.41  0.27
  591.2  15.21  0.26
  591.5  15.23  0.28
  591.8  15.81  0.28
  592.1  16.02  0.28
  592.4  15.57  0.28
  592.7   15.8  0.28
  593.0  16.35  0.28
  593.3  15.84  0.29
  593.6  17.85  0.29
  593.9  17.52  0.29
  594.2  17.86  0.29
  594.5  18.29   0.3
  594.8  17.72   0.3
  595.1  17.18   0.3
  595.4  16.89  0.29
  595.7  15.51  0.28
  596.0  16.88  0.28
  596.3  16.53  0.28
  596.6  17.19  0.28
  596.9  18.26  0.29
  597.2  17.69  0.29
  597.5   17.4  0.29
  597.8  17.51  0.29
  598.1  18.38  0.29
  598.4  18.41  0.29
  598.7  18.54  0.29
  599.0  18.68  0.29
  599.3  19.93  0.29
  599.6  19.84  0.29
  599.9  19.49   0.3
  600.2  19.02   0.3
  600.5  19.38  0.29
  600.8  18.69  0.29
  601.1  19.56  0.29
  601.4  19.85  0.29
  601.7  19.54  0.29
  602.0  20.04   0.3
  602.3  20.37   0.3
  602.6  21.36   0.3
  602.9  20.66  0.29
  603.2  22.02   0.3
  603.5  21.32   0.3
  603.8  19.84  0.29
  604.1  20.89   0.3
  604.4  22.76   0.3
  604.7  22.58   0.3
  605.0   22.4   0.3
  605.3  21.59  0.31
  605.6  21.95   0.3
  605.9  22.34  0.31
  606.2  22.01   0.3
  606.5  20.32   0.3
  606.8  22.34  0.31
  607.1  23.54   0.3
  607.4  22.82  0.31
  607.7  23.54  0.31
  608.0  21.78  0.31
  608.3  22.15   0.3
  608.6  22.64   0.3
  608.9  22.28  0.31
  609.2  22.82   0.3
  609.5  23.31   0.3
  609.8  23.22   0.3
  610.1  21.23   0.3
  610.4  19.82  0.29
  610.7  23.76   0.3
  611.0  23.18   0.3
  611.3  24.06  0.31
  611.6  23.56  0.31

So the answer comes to 0.20 mag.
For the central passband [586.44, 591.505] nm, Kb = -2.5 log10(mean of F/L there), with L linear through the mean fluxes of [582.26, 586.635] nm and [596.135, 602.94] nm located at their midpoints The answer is 0.41 mag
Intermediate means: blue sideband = 20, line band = 13.5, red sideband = 18.9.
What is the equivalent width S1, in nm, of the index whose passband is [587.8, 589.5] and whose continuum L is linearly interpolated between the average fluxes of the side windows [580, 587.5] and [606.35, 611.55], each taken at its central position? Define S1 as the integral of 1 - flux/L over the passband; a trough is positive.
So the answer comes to 0.76 nm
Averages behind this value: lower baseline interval 20.1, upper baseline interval 22.5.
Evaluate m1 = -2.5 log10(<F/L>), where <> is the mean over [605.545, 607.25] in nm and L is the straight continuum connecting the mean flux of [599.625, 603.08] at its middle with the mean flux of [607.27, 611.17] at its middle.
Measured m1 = -0.03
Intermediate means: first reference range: 19.8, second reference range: 22.5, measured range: 22.1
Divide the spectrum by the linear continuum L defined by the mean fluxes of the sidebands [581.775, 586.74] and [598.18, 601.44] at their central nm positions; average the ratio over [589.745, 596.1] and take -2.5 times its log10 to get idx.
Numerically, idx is 0.22 mag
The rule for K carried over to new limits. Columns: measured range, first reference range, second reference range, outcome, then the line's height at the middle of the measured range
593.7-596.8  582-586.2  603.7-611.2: 0.230 mag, 21.2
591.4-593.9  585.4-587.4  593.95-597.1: 0.076 mag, 17.3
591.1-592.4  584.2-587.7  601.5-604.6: 0.230 mag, 19.3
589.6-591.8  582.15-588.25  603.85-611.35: 0.408 mag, 19.8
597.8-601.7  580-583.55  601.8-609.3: 0.141 mag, 21.7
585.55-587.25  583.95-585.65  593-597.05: 0.132 mag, 19.7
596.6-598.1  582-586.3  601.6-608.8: 0.193 mag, 21.2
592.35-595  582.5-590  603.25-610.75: 0.102 mag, 18.7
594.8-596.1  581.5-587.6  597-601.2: 0.134 mag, 18.9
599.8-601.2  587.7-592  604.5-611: -0.044 mag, 18.5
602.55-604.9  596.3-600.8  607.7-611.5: -0.054 mag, 20.4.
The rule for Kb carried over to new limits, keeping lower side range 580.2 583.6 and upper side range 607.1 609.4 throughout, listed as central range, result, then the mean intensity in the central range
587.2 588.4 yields 0.36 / 15.6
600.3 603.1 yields 0.12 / 20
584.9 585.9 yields 0.16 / 18.6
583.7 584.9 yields 0.02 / 21.1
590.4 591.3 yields 0.43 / 14.7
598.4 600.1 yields 0.16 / 19.2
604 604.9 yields 0.02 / 22.2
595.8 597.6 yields 0.27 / 17.3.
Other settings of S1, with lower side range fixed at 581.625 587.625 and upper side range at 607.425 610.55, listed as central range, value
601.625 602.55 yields 0.06 nm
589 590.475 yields 0.72 nm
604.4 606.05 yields -0.03 nm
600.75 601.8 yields 0.10 nm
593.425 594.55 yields 0.15 nm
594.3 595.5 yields 0.18 nm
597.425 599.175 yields 0.24 nm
